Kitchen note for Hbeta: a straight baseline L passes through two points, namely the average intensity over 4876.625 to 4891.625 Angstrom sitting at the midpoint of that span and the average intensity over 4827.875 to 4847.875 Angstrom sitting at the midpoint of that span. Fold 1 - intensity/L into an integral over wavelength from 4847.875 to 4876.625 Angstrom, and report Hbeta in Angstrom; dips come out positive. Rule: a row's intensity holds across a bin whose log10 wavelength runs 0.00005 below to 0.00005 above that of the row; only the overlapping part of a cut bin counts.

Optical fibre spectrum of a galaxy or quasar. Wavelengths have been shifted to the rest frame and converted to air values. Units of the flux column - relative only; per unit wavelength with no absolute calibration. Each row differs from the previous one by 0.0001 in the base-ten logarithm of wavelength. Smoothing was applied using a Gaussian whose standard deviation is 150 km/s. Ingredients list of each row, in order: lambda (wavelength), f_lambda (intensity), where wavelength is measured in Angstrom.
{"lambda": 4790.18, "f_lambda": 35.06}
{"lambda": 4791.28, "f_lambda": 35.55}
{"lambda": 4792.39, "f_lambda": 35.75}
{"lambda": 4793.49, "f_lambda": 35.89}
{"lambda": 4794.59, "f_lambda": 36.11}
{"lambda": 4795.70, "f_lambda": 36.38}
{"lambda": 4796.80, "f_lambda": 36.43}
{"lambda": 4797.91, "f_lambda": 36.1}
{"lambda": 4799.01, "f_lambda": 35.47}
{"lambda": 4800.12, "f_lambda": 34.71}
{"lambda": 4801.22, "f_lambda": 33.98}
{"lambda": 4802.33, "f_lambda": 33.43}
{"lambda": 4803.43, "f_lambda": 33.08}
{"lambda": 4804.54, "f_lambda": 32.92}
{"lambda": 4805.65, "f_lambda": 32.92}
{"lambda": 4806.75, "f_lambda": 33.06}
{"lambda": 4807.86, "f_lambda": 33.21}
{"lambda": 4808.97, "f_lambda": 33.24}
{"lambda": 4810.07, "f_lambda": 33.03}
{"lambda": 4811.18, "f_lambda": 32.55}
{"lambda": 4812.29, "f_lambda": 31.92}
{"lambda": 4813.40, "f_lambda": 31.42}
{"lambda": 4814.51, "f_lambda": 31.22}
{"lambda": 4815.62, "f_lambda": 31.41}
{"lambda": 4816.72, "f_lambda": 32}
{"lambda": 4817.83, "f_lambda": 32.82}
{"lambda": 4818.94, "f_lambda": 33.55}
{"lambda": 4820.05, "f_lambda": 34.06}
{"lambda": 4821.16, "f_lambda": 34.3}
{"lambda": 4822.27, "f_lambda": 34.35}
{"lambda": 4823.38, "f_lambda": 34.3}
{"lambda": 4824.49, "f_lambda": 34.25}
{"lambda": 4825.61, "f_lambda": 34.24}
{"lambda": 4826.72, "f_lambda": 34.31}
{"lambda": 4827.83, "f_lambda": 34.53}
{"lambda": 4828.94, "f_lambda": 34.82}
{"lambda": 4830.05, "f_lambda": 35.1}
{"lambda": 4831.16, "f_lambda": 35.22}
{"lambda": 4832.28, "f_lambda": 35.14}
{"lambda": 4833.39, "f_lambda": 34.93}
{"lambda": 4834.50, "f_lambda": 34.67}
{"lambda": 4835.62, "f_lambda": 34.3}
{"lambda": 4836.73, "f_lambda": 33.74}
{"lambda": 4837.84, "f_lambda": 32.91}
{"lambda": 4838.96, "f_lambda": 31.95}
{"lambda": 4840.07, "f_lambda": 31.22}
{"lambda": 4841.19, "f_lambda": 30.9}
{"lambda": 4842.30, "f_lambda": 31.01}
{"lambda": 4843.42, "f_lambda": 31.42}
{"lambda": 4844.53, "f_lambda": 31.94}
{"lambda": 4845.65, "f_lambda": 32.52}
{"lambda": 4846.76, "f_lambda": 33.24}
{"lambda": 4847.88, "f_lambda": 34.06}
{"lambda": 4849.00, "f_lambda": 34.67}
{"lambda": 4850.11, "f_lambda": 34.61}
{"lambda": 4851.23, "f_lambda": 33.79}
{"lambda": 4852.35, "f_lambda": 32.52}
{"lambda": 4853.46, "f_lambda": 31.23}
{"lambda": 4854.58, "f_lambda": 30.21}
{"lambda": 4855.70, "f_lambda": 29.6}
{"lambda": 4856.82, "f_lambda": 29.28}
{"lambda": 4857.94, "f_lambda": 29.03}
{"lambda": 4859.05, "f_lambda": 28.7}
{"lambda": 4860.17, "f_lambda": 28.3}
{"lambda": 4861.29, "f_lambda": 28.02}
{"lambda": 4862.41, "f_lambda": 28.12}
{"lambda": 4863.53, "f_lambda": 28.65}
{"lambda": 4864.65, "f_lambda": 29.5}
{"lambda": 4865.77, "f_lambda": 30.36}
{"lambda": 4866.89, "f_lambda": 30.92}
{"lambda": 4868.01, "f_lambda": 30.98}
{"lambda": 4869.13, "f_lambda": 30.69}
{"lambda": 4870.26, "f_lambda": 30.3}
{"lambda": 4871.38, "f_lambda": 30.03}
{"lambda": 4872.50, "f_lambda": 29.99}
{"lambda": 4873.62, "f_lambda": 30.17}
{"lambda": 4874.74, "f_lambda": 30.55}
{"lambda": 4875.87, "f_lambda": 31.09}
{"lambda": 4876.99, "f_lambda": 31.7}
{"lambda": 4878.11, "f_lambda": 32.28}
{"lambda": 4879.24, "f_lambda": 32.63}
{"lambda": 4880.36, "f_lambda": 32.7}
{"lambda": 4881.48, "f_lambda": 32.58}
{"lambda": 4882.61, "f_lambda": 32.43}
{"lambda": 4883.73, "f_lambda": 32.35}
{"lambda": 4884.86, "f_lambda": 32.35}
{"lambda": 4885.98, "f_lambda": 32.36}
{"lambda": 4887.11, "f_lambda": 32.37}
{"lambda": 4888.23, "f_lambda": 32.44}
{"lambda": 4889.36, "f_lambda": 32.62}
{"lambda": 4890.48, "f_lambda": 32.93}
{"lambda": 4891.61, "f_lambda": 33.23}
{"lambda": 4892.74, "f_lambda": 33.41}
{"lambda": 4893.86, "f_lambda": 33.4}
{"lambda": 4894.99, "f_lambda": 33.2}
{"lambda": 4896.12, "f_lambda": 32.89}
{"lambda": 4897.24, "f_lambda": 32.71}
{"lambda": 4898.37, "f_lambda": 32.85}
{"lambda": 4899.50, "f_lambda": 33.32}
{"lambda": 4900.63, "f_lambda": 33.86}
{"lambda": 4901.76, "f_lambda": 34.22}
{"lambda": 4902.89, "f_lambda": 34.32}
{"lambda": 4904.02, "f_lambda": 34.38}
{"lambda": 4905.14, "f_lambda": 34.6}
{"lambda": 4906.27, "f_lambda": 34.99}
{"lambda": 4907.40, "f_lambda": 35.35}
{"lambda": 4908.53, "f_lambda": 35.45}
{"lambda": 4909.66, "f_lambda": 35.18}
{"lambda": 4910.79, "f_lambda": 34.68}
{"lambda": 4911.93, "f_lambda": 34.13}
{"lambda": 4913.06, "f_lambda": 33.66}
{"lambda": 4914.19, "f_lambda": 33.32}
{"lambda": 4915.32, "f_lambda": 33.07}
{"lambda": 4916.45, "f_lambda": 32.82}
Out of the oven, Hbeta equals 2.05 Angstrom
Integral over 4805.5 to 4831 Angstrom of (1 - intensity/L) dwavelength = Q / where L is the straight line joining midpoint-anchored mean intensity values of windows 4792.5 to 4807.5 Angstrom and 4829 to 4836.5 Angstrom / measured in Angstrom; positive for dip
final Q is 1.0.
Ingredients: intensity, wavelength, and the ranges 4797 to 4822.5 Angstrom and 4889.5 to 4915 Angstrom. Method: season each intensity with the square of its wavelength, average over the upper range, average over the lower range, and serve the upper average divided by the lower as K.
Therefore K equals 1.1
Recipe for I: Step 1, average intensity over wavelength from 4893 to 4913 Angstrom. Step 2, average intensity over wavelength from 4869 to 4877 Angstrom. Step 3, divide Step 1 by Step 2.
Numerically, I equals 1.12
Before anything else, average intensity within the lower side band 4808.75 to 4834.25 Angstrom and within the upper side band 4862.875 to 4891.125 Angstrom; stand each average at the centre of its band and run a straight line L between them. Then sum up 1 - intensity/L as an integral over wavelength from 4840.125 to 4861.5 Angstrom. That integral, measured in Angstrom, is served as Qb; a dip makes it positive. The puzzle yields 0.7 Angstrom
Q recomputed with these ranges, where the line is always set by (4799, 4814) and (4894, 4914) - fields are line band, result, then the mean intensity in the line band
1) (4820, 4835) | -0.6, 34.6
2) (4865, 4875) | 1.0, 30.4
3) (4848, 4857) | 0.4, 32.2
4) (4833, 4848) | 0.3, 32.7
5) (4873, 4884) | 0.6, 31.8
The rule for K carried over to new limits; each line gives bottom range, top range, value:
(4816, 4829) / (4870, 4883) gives 0.95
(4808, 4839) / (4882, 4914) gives 1.03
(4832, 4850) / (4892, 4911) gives 1.06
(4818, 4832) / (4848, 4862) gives 0.91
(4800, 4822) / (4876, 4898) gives 1.02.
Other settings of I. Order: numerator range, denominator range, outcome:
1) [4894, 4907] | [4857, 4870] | 1.15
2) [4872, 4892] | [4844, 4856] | 0.98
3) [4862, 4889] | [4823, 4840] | 0.91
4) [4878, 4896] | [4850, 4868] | 1.09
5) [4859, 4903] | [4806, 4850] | 0.95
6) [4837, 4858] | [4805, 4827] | 0.97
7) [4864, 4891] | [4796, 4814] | 0.94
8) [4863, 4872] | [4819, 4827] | 0.88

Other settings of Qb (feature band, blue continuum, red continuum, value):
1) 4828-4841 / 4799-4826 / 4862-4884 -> -0.6 Angstrom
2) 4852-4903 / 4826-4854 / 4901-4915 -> 3.9 Angstrom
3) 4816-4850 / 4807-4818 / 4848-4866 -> -2.3 Angstrom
